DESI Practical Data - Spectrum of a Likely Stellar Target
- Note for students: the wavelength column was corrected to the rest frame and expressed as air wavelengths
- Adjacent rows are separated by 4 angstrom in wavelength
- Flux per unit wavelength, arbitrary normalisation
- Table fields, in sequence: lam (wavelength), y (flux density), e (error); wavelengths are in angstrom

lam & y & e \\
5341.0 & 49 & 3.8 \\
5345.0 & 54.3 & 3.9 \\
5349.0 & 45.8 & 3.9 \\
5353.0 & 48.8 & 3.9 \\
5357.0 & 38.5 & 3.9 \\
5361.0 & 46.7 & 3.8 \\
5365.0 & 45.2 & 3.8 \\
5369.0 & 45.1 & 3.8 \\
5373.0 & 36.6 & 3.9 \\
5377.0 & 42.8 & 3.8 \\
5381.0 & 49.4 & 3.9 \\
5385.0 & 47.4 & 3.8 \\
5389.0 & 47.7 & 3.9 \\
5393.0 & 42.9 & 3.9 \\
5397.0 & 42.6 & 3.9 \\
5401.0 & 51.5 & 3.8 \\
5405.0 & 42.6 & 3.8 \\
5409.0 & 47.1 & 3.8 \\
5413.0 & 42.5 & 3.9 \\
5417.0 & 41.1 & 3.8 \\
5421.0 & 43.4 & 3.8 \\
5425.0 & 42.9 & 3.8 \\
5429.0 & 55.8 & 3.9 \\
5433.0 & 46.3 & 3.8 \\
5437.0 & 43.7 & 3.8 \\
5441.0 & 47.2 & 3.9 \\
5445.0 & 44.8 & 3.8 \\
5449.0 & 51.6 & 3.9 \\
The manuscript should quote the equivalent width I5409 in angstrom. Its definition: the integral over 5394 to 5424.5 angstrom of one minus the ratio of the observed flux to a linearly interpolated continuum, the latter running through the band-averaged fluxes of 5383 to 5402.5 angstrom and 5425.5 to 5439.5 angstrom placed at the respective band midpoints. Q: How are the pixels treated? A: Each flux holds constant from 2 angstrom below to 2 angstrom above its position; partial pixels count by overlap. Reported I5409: 1.7 angstrom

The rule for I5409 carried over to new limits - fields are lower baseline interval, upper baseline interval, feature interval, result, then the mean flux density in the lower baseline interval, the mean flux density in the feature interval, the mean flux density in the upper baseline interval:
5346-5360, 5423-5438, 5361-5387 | 0.7 angstrom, 45.2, 44.6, 47.4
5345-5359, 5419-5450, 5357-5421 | 2.4 angstrom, 45.8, 44.5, 46.8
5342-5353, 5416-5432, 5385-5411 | 0.8 angstrom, 49.7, 45.9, 46.1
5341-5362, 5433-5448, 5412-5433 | 0.3 angstrom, 47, 45.4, 45.8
